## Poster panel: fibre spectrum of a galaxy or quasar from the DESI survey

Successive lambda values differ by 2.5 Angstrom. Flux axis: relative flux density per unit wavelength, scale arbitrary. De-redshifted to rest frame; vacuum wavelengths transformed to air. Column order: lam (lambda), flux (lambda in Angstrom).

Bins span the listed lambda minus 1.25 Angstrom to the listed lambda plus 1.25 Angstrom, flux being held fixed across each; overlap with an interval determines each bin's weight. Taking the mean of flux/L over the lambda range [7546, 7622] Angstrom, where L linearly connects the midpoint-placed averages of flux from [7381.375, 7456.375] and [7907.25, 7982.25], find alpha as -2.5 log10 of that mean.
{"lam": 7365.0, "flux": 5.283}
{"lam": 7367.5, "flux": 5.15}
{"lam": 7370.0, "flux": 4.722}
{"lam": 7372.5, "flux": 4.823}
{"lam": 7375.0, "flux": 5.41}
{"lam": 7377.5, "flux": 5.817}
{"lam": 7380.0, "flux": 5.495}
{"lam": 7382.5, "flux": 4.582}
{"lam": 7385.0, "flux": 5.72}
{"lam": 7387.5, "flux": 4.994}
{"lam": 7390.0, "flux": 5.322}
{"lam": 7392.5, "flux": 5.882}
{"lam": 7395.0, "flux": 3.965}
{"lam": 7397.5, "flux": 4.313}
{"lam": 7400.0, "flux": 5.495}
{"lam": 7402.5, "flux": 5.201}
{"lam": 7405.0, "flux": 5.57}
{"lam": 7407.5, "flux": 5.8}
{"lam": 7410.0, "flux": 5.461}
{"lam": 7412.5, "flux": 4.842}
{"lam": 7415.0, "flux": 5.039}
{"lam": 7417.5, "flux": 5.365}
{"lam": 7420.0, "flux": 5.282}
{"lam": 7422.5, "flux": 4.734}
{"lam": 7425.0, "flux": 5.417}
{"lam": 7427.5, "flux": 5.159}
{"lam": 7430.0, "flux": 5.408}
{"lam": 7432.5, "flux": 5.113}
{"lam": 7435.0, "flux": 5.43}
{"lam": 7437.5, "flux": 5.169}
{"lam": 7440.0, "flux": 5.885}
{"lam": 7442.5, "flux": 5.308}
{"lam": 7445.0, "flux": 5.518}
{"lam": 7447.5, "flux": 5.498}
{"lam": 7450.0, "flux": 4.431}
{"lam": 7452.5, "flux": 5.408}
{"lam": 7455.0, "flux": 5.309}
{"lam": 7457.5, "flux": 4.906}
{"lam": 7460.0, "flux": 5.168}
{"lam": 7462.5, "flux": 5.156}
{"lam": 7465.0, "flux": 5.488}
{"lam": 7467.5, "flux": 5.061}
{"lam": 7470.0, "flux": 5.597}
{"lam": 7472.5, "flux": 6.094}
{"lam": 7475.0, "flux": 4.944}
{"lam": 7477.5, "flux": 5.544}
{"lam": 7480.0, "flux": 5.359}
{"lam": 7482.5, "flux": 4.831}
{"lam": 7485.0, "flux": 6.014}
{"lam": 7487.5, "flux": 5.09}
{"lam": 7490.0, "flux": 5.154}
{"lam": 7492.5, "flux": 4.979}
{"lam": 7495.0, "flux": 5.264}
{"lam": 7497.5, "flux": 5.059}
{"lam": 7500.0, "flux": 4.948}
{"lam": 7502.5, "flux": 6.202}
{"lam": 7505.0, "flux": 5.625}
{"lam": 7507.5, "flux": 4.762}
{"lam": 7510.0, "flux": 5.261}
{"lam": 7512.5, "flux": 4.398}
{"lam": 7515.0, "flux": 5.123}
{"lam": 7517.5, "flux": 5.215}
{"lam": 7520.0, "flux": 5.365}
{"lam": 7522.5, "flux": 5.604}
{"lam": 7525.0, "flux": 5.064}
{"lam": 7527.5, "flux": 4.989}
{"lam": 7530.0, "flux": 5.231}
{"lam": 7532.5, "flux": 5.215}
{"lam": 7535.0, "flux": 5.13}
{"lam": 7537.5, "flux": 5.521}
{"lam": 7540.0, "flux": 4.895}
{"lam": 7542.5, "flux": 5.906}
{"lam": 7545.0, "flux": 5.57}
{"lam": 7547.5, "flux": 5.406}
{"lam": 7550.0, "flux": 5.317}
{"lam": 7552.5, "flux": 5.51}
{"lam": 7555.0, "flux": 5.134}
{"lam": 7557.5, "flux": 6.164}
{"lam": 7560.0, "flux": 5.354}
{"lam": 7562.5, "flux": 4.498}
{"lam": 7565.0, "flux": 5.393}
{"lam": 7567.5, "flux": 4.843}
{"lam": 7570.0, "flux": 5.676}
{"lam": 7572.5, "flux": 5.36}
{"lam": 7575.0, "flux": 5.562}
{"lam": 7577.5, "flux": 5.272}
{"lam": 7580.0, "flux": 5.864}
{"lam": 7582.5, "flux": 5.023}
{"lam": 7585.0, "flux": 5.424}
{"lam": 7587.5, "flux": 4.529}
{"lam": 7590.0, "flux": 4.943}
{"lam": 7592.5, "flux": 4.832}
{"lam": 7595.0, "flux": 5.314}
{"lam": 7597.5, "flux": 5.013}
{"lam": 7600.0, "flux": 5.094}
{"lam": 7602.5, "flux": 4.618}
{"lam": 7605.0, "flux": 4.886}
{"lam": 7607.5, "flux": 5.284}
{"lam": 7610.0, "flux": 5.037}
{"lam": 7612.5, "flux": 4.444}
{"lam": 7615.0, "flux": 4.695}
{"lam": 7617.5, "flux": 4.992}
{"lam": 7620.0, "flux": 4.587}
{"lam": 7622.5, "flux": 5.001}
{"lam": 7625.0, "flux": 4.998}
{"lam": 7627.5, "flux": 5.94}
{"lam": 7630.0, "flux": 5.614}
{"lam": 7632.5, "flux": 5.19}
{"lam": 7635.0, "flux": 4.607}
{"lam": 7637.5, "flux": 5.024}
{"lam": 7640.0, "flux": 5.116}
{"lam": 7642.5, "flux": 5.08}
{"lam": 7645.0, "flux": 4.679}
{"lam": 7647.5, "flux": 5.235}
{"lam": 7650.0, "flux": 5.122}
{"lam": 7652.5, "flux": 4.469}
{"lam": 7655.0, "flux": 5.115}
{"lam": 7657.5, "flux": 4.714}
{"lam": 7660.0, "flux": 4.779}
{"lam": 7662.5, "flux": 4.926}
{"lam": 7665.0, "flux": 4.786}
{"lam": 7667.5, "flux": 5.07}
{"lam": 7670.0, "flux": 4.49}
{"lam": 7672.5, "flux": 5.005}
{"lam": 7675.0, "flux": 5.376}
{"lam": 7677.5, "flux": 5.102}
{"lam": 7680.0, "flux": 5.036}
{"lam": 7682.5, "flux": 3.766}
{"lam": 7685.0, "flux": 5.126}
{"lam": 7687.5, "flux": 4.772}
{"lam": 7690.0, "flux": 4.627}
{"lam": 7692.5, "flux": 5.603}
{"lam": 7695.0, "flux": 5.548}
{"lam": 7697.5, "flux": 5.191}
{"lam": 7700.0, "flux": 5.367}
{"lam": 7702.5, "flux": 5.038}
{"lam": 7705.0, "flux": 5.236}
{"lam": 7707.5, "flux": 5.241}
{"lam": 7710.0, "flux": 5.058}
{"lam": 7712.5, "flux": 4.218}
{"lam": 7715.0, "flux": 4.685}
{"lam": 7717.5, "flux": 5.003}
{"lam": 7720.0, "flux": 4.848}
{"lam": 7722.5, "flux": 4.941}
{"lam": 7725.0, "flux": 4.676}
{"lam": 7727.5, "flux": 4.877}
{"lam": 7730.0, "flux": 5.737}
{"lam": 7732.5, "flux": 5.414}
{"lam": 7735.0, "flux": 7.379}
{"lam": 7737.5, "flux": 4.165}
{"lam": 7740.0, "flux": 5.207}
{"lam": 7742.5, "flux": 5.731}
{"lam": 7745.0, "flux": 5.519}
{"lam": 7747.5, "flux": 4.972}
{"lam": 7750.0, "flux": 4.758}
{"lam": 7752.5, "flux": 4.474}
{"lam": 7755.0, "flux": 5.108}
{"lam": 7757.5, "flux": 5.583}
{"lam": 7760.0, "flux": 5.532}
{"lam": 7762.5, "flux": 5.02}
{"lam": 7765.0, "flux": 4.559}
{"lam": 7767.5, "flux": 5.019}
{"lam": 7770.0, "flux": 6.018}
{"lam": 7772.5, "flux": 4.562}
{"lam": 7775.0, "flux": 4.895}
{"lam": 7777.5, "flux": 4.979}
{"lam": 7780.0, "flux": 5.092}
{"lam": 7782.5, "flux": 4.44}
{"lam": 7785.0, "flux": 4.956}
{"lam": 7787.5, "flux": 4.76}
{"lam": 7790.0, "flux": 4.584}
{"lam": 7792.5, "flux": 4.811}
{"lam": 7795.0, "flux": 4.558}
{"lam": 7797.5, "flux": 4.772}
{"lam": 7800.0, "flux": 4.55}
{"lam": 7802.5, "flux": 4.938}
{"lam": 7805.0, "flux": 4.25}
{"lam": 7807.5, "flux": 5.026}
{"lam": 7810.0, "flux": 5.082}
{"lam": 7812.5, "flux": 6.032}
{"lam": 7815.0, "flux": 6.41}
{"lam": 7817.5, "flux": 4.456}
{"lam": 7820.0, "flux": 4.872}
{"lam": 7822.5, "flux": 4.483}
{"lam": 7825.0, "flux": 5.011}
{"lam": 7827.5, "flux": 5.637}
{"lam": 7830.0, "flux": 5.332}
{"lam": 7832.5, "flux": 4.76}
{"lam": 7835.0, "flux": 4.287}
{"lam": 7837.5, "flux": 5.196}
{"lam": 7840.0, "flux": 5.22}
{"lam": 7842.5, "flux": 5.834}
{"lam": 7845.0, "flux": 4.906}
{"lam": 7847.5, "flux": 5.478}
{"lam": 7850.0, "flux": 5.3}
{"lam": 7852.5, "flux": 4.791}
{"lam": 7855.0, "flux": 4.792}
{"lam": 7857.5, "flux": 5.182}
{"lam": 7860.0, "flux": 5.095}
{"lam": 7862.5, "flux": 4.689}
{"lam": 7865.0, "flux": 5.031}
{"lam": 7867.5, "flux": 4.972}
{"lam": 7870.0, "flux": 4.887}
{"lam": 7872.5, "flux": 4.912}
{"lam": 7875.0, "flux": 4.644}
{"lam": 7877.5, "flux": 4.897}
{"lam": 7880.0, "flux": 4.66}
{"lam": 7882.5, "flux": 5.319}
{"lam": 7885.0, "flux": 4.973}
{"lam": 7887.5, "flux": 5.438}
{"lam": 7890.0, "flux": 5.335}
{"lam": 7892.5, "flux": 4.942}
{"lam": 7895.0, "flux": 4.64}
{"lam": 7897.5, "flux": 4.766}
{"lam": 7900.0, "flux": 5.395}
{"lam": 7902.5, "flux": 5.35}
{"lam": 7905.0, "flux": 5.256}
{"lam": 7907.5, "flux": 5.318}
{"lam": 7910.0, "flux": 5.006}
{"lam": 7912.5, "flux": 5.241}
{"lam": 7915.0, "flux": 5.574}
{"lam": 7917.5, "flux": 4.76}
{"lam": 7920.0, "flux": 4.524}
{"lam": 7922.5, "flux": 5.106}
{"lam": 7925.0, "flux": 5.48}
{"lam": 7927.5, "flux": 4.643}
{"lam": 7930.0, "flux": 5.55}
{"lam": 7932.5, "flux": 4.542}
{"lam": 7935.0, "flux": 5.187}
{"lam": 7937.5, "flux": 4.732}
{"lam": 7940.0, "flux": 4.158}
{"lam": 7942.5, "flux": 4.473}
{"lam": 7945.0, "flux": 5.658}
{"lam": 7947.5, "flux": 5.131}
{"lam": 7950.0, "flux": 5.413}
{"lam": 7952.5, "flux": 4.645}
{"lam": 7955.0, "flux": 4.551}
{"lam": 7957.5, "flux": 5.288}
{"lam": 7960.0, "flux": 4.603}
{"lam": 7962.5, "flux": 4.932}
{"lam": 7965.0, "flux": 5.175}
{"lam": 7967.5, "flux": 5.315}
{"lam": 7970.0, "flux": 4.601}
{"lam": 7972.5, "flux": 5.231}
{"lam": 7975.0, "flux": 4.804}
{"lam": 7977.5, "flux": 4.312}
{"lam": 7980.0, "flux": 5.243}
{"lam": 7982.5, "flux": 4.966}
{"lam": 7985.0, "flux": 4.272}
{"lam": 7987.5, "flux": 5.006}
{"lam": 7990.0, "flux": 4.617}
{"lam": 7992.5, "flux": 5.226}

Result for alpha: 0.001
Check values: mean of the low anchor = 5.22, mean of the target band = 5.14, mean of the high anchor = 4.97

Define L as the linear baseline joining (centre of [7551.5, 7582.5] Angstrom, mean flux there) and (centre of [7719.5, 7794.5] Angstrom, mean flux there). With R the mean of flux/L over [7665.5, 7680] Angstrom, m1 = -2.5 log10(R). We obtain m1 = 0.04 mag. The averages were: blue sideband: 5.37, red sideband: 5.08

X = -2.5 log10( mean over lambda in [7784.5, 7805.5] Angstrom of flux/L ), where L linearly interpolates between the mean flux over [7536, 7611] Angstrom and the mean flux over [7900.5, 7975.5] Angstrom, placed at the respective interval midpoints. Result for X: 0.09 mag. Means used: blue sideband 5.24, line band 4.69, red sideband 5.01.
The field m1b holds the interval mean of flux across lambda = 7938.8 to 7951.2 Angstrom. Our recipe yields 4.97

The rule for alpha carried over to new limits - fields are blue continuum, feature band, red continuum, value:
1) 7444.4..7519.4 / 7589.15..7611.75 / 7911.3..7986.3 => 0.04 mag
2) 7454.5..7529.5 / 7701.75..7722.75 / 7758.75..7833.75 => 0.03 mag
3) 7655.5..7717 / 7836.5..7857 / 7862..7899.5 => -0.05 mag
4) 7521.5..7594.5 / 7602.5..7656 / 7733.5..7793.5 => 0.05 mag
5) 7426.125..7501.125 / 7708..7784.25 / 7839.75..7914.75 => 0.01 mag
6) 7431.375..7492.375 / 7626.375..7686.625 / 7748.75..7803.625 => 0.02 mag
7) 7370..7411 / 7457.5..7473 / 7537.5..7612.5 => -0.03 mag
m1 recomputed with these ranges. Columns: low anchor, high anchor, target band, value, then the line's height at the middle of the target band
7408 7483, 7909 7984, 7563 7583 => -0.033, 5.19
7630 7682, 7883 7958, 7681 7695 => 0.023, 4.96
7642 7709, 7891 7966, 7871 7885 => 0.023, 5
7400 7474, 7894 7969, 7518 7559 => -0.026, 5.25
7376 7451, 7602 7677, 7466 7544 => -0.030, 5.13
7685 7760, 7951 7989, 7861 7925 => -0.018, 4.95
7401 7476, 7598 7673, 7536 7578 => -0.059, 5.09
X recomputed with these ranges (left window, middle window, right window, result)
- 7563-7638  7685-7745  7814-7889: -0.02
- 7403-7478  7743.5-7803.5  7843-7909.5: 0.04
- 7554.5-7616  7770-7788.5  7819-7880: 0.03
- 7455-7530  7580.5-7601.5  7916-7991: 0.03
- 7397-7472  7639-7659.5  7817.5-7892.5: 0.05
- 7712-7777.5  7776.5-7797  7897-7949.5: 0.07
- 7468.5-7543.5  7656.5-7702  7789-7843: 0.03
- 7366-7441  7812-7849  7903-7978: -0.03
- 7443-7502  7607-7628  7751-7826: 0.04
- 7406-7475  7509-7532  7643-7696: 0.00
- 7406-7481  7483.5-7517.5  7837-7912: 0.01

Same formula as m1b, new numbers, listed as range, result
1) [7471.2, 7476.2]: 5.53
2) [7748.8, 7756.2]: 4.78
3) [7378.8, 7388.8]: 5.2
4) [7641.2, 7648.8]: 5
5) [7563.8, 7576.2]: 5.37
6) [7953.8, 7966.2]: 4.91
